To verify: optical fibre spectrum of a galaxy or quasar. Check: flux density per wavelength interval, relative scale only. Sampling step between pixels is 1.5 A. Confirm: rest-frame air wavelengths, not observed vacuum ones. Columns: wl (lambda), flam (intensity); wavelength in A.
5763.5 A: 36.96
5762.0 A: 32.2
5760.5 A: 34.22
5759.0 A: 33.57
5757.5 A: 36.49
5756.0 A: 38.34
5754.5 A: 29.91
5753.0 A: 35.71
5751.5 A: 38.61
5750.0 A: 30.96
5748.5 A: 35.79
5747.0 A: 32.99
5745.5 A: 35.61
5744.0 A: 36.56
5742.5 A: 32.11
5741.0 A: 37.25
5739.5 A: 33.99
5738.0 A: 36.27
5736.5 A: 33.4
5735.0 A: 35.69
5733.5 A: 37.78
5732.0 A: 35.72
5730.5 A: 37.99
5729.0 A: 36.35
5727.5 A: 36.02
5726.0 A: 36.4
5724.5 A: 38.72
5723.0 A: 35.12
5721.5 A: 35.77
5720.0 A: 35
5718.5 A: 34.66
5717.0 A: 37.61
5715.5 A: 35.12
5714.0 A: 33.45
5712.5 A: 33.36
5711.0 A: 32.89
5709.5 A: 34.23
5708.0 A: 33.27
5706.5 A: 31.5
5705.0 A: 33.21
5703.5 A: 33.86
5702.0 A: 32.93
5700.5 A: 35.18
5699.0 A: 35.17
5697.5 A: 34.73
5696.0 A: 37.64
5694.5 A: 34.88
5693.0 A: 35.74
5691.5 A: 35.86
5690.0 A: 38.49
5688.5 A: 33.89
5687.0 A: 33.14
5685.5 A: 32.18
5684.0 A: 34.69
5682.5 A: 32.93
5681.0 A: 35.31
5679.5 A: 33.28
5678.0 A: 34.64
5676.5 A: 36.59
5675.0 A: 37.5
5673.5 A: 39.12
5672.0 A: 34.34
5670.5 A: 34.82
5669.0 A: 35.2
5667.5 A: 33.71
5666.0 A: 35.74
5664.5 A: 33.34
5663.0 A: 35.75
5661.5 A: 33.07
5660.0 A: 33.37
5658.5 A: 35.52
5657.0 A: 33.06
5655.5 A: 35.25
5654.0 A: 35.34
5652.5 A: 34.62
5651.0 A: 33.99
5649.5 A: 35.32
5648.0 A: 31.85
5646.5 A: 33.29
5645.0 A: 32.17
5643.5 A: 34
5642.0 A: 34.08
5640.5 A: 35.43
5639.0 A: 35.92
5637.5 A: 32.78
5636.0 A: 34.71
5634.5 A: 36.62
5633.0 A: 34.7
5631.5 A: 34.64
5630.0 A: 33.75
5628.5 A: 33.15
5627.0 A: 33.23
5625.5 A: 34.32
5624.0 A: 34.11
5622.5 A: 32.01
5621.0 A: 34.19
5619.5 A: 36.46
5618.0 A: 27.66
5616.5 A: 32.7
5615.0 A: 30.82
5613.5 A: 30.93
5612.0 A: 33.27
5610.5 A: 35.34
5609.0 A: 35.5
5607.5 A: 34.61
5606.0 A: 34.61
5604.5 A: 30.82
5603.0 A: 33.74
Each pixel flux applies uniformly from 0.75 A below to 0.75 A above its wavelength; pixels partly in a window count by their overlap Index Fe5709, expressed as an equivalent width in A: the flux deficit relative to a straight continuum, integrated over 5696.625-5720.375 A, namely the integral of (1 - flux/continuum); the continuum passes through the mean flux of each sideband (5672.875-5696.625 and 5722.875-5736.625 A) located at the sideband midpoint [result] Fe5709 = 1.2 A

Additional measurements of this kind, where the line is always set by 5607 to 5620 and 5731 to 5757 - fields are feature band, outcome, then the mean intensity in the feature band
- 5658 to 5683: -0.8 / 35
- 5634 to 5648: -0.3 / 34.2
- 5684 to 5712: 0.0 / 34.4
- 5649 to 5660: -0.3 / 34.6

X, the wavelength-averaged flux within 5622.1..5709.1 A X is 34.5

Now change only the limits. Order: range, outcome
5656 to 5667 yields 34.3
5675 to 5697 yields 35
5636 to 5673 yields 34.3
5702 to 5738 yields 35.1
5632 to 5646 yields 34.5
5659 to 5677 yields 35.2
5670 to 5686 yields 35.1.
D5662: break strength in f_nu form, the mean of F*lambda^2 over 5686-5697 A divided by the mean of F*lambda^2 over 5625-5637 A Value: 1.06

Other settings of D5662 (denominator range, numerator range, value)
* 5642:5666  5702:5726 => 1.04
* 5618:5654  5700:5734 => 1.06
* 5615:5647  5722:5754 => 1.10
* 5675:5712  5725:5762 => 1.04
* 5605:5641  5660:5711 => 1.05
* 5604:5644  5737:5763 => 1.08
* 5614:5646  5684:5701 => 1.07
